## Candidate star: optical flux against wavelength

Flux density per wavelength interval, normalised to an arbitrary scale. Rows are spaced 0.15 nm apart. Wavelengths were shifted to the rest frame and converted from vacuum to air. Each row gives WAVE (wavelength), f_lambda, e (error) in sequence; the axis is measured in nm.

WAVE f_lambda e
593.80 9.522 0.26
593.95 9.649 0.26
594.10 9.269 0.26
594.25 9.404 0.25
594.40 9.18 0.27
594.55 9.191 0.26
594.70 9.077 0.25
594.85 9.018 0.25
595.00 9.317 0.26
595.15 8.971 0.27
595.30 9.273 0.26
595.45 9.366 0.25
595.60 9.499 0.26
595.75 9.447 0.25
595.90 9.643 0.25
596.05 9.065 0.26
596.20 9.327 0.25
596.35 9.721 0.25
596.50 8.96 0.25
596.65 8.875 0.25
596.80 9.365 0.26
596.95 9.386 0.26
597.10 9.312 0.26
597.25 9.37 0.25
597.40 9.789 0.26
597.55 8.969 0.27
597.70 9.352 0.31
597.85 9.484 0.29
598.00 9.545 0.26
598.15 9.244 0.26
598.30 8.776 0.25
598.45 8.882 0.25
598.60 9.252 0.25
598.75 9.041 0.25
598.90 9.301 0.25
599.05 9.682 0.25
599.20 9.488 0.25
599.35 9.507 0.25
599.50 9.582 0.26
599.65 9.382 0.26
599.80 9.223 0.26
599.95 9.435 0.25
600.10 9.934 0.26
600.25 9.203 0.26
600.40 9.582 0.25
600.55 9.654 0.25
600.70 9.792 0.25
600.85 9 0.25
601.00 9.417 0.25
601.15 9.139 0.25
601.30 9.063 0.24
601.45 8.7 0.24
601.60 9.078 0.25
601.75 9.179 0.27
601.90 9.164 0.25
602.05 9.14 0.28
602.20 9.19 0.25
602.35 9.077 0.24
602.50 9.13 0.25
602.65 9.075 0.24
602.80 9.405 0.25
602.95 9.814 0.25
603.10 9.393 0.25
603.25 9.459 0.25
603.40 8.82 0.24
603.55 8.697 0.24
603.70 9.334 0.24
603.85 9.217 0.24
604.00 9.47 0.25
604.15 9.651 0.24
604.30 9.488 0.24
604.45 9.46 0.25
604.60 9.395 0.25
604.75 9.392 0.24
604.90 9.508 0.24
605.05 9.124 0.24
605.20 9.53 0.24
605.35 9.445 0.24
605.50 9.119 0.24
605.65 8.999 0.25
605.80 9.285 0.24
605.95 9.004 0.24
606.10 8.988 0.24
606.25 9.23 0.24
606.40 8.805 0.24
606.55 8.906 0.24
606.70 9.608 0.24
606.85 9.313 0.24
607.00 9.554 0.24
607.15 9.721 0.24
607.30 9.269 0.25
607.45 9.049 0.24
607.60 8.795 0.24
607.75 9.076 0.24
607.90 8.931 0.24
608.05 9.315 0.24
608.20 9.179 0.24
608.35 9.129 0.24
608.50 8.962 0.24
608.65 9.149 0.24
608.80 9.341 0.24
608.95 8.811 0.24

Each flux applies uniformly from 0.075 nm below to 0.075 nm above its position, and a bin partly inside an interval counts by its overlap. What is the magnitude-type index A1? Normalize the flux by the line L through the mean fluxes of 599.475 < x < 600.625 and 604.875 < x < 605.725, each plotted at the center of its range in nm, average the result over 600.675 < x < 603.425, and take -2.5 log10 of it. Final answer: 0.024 mag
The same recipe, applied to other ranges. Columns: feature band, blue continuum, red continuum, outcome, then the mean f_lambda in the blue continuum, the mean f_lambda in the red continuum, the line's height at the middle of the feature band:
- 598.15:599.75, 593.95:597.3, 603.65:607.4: 0.00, 9.28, 9.31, 9.29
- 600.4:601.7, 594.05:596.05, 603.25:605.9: 0.00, 9.27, 9.29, 9.29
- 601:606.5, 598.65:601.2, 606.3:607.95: 0.01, 9.43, 9.19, 9.3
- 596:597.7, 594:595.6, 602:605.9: -0.01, 9.23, 9.29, 9.24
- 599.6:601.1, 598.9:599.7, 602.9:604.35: 0.00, 9.51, 9.32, 9.47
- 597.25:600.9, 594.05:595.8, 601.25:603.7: -0.02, 9.25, 9.16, 9.2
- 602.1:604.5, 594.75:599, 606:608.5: -0.01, 9.27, 9.17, 9.21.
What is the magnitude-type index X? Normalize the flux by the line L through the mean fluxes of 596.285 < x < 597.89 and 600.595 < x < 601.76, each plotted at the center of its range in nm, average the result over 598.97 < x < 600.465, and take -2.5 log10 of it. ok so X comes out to -0.03 mag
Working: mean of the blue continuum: 9.32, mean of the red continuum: 9.18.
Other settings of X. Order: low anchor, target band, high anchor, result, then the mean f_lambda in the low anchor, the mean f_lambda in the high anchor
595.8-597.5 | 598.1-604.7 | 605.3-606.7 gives -0.01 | 9.34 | 9.11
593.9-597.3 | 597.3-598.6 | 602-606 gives 0.00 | 9.29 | 9.28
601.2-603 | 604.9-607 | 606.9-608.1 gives 0.00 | 9.16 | 9.21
